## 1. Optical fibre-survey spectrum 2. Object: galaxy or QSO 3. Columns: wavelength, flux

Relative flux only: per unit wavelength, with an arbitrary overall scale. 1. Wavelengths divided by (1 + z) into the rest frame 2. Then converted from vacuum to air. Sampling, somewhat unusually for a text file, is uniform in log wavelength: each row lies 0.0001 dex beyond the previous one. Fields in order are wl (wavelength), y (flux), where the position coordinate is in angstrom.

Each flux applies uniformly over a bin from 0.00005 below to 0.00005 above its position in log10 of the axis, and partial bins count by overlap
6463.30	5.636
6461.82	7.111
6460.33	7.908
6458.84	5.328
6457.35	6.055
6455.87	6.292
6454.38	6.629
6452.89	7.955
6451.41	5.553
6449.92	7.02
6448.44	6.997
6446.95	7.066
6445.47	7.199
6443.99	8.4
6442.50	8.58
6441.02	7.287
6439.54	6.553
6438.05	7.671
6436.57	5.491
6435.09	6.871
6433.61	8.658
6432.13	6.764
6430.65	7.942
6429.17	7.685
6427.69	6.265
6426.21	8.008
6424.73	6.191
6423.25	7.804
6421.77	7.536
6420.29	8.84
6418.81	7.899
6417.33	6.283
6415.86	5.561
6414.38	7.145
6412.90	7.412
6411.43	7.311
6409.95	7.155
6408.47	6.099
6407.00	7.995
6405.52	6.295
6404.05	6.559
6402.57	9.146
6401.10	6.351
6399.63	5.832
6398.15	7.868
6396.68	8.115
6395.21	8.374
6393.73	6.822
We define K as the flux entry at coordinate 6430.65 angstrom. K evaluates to 7.942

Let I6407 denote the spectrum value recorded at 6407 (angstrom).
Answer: 7.995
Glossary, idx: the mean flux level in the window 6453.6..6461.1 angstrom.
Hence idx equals 6.44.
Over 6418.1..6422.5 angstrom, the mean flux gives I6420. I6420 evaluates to 8.09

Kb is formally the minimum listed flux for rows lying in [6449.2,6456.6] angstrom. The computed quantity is 5.553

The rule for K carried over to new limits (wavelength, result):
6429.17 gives 7.685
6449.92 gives 7.02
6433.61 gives 8.658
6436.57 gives 5.491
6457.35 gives 6.055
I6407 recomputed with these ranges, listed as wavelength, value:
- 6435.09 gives 6.871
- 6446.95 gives 7.066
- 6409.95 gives 7.155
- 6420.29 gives 8.84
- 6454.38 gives 6.629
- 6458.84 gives 5.328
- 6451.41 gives 5.553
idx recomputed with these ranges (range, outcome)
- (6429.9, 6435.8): 7.57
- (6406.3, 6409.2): 7.05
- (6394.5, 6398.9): 8.11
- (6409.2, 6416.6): 6.91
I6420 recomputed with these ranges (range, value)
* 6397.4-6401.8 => 6.69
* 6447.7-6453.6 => 6.88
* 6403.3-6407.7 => 6.94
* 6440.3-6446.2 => 7.87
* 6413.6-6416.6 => 6.37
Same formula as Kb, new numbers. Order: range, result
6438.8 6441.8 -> 6.553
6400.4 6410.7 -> 6.099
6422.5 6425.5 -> 6.191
